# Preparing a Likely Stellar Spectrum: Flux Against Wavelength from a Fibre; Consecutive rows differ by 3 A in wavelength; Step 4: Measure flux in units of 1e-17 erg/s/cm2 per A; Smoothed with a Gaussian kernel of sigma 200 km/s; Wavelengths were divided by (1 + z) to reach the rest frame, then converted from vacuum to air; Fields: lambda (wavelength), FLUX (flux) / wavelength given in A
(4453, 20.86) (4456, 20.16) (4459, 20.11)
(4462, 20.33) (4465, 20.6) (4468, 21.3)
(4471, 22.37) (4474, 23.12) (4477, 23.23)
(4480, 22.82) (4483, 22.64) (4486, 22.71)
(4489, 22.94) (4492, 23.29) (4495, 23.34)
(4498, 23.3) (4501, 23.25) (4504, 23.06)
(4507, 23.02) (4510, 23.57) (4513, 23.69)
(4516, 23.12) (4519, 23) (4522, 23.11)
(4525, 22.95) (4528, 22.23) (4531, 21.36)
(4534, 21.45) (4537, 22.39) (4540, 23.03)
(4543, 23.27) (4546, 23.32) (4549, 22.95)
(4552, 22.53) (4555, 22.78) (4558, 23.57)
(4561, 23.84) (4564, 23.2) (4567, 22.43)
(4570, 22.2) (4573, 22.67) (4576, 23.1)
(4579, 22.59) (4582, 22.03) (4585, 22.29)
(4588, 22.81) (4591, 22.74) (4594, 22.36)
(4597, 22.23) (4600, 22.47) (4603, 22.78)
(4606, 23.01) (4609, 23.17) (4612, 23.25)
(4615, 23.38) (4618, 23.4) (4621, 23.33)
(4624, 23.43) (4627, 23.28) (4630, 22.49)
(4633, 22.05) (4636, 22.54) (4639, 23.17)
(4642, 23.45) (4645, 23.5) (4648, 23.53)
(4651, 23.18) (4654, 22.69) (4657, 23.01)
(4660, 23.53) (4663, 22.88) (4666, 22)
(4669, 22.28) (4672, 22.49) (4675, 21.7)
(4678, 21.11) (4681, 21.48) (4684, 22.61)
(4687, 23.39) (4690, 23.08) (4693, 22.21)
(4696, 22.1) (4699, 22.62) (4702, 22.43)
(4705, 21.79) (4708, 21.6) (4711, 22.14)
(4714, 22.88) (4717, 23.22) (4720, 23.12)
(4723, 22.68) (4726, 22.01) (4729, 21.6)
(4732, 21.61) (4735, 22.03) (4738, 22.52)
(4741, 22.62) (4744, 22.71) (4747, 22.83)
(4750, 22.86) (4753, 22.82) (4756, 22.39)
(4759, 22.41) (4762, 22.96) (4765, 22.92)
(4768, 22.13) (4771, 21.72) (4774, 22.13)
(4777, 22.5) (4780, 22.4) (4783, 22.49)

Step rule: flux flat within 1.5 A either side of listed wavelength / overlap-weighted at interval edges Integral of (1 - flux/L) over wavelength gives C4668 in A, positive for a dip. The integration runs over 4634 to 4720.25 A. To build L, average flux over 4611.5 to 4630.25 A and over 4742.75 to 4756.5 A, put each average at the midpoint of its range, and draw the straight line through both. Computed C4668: 1.7 A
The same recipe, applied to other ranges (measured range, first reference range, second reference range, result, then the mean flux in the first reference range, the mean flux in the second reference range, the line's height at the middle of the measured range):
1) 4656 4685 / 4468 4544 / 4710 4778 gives 0.4 A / 22.9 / 22.5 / 22.6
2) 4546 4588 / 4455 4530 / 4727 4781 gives -0.6 A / 22.5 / 22.4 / 22.5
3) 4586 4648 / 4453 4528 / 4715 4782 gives -1.3 A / 22.5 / 22.5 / 22.5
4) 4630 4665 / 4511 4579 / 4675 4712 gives -1.0 A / 22.8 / 22.2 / 22.4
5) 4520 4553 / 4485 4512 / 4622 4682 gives 0.7 A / 23.2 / 22.7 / 23.1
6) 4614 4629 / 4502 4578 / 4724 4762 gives -0.4 A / 22.9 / 22.4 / 22.7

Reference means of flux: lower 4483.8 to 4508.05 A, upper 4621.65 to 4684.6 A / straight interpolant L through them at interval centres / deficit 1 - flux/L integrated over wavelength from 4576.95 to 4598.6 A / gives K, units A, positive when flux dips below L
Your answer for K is 0.4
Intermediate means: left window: 23.1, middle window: 22.5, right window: 22.7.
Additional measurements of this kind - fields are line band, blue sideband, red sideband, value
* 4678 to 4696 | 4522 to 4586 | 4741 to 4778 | 0.15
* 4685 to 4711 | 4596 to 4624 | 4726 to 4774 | 0.27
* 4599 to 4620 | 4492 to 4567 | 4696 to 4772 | -0.31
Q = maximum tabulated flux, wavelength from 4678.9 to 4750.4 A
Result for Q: 23.39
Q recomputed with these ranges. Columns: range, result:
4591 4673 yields 23.53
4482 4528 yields 23.69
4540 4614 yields 23.84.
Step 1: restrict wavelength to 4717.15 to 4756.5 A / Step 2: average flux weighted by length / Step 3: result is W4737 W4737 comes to 22.5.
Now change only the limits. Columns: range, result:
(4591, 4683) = 22.8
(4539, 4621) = 22.9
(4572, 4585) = 22.6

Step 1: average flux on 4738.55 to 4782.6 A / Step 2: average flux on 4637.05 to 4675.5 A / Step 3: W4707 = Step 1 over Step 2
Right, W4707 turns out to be 1.0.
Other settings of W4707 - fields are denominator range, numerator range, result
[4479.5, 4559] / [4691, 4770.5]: 0.98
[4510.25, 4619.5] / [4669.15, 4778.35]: 0.98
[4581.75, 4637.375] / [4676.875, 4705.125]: 0.98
